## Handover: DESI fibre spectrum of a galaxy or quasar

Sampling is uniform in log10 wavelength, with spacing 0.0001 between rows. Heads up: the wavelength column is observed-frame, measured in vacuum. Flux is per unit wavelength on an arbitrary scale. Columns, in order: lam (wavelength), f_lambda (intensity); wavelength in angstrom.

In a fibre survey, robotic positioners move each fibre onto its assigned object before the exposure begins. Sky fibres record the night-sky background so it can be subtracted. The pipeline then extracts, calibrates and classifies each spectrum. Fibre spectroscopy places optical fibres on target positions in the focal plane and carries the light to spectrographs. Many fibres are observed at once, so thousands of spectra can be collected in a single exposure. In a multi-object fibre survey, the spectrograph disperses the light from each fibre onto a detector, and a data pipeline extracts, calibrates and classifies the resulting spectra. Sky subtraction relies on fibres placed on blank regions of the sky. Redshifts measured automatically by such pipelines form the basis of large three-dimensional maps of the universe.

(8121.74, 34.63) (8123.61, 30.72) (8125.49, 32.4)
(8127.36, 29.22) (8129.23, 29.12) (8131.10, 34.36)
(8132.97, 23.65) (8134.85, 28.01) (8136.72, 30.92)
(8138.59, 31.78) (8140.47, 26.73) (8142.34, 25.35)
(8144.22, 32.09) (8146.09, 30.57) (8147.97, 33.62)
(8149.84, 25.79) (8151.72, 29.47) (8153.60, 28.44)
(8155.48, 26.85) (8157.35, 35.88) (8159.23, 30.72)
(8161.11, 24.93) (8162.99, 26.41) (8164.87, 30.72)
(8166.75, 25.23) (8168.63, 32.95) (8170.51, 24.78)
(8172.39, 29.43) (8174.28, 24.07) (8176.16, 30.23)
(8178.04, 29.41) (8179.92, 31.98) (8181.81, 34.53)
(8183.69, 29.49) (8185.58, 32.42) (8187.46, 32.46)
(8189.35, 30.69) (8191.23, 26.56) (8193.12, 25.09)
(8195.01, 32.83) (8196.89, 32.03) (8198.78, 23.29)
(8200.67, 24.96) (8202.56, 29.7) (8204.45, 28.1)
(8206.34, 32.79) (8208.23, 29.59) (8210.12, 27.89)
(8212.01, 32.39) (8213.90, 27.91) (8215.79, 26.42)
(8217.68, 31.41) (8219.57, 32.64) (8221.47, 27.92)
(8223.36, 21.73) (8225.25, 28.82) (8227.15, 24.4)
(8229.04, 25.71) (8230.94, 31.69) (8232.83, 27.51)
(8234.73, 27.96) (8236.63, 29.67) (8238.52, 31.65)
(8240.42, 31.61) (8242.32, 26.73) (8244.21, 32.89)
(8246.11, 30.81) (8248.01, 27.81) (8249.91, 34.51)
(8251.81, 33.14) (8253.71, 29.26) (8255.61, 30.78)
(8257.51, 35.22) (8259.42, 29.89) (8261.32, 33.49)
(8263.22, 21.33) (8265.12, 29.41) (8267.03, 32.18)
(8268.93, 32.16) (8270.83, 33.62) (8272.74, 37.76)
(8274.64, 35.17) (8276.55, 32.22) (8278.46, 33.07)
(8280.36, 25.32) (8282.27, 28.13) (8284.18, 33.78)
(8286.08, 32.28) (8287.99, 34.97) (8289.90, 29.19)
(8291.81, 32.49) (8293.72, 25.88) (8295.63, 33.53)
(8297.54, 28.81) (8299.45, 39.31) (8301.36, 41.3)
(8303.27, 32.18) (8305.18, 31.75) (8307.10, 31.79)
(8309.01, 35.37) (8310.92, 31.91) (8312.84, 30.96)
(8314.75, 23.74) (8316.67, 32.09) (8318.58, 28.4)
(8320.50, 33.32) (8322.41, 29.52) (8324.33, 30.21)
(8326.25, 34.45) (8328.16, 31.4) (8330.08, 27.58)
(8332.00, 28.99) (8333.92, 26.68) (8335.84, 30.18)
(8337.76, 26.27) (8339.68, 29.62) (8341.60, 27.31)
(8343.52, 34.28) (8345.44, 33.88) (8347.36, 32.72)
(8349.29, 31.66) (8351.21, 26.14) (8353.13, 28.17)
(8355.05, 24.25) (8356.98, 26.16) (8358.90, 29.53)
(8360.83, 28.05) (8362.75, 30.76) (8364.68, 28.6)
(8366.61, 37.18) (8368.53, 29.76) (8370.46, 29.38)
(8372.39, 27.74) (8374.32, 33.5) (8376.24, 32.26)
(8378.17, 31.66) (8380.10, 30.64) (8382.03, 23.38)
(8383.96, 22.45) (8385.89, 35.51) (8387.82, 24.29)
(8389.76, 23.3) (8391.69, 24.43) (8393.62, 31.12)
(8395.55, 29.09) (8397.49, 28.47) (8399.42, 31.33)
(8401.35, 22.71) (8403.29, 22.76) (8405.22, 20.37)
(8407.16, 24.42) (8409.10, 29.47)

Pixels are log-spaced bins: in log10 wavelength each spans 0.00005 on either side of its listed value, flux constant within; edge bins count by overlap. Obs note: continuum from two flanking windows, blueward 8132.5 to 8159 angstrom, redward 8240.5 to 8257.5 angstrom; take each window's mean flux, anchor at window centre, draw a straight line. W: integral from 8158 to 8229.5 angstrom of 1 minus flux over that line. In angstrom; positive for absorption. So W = 3.16 angstrom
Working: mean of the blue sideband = 29.4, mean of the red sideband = 31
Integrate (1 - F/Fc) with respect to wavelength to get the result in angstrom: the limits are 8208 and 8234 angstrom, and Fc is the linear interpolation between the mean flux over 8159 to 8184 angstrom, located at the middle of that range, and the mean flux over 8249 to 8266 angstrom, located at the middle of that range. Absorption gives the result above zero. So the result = 1.48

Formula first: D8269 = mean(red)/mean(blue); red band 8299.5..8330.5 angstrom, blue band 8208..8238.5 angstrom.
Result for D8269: 1.1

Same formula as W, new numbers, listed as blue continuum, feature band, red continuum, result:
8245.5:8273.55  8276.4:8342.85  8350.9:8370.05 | -1.69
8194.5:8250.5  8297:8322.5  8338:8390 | -2.67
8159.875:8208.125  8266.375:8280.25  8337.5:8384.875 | -1.91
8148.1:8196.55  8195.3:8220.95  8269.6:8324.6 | 0.76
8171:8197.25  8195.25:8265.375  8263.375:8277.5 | 4.55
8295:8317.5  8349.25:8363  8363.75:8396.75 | 1.15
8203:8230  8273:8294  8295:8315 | 0.28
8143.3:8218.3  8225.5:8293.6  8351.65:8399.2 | -3.78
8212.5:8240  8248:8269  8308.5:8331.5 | -1.22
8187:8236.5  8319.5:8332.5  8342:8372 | -0.53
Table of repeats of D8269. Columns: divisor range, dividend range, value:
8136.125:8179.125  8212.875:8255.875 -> 1.01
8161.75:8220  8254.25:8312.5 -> 1.10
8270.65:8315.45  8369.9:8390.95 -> 0.88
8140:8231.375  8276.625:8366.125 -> 1.06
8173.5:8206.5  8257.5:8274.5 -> 1.08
